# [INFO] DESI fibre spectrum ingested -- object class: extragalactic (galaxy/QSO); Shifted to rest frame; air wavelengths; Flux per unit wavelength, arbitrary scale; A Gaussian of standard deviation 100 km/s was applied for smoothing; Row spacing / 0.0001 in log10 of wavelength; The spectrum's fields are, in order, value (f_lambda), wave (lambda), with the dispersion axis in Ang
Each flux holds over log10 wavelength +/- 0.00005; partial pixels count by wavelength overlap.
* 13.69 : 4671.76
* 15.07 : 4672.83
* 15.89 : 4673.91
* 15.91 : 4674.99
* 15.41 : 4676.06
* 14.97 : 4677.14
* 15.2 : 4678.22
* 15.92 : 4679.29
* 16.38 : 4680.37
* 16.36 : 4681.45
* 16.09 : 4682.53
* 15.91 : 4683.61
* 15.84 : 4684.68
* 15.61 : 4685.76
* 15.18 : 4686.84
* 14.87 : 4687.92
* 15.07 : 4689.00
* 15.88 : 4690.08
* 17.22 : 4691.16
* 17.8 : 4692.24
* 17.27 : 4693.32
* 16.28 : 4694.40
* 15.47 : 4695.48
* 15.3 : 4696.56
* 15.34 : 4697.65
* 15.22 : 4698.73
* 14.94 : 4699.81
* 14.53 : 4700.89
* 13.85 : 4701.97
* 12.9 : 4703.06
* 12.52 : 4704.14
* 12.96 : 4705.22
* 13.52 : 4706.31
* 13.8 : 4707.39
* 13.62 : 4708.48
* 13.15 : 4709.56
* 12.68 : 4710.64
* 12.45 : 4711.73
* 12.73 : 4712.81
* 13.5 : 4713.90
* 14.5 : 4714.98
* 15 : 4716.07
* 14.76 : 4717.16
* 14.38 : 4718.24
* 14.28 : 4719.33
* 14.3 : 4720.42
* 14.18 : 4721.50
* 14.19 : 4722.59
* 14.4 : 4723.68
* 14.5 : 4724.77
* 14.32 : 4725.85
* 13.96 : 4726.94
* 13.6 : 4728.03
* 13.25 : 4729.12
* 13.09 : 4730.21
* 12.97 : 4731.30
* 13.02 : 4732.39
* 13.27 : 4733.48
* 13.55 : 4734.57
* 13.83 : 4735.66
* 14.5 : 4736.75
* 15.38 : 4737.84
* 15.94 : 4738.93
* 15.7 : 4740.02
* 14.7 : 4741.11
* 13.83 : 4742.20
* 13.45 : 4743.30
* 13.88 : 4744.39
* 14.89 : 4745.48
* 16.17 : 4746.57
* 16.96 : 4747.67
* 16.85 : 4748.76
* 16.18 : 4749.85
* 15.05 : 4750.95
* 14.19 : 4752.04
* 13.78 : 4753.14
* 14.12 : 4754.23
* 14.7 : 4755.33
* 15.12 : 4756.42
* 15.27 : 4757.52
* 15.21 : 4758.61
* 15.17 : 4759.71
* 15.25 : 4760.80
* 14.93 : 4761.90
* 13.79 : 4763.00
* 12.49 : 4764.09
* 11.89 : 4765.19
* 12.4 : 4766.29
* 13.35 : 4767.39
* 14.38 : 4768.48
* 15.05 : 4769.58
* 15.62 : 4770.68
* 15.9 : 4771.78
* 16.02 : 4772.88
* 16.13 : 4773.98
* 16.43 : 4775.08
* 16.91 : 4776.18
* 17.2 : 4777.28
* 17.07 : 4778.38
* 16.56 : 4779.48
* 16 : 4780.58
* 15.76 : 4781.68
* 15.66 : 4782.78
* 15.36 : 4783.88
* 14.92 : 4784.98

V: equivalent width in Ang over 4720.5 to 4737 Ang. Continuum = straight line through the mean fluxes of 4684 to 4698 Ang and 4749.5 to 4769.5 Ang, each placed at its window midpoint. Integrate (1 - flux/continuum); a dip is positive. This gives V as 1.4 Ang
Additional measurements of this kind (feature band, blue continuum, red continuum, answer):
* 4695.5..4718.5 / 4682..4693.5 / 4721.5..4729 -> 1.7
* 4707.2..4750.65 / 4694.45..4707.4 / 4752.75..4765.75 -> 0.2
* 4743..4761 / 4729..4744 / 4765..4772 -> -1.3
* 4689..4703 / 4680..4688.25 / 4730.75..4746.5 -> -0.2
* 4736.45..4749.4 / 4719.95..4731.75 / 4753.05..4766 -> -1.0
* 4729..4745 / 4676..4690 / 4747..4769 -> 0.9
